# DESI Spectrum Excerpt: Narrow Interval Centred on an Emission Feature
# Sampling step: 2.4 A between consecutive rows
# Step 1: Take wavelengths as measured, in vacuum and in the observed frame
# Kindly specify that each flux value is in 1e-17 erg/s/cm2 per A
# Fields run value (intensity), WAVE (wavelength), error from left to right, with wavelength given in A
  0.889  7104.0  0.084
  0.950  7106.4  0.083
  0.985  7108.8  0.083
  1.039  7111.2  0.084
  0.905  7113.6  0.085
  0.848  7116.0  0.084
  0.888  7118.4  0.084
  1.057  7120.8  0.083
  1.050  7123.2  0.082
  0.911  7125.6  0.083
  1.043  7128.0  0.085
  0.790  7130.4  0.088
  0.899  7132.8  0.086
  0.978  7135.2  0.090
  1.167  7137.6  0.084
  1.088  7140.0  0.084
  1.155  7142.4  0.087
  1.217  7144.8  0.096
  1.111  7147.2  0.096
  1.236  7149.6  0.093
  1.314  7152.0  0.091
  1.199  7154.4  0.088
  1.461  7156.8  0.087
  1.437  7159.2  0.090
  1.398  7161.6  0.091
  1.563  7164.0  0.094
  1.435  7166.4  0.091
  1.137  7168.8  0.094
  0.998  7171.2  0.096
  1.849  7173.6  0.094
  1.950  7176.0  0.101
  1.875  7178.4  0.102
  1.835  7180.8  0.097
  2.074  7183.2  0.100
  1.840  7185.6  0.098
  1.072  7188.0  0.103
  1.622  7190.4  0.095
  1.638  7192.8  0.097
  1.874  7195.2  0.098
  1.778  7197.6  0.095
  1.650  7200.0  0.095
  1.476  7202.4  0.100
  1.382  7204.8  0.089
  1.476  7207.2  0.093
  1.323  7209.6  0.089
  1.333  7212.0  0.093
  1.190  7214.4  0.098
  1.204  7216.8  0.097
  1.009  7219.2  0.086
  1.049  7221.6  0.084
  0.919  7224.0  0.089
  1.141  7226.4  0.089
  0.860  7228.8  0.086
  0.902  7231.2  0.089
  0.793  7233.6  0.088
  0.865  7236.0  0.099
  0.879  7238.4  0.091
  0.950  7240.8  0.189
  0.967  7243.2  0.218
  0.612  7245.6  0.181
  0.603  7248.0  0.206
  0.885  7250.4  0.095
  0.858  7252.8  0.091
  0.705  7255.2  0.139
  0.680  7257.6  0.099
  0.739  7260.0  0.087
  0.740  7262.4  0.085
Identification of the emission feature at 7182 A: Mg II 2798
